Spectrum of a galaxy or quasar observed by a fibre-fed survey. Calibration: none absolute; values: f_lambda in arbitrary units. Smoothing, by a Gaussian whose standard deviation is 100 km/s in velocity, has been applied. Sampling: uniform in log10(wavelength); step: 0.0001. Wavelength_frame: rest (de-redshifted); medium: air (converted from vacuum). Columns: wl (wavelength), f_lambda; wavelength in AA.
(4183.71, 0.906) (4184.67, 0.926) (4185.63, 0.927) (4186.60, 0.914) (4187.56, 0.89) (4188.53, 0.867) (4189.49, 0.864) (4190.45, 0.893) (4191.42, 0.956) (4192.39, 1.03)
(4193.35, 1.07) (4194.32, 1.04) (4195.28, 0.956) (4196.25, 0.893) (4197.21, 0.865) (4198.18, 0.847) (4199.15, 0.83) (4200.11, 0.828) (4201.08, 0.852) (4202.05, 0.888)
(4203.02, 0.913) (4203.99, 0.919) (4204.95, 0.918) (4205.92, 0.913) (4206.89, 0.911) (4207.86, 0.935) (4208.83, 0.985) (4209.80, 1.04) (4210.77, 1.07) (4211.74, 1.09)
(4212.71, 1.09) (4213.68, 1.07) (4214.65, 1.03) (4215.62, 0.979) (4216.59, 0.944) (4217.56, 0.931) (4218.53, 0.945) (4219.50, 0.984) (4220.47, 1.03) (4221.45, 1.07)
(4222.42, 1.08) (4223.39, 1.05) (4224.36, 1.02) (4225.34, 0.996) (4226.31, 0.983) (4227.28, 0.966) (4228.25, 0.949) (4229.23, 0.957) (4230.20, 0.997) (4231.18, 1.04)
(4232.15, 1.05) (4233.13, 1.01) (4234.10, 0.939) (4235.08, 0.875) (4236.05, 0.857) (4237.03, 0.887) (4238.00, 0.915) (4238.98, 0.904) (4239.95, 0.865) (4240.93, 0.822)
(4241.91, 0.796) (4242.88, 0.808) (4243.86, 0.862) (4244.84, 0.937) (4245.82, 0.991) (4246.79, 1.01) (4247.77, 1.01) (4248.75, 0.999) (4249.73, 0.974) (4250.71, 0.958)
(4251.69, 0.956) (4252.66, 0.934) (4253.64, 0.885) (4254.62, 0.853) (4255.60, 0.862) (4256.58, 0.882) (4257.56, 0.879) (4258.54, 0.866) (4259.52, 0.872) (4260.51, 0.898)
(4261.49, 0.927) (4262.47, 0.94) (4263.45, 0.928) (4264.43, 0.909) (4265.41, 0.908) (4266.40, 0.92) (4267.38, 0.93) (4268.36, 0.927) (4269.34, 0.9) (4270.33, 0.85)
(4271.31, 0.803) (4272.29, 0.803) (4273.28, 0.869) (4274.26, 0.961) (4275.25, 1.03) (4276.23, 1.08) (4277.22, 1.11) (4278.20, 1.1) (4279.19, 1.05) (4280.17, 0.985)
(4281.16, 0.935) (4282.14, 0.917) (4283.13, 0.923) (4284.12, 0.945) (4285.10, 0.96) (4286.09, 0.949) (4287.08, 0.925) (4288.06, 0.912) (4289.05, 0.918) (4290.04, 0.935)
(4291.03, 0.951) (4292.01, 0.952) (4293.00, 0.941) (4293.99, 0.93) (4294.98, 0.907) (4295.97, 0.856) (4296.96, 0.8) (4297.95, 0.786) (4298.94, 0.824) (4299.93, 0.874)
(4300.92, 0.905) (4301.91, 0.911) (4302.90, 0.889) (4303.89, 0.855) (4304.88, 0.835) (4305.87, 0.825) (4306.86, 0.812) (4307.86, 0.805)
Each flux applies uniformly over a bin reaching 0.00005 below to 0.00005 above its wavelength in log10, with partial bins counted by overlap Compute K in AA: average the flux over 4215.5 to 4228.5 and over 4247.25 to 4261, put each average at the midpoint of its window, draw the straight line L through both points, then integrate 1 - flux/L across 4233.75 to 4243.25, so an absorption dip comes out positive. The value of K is 0.9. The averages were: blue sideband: 0.997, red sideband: 0.916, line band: 0.867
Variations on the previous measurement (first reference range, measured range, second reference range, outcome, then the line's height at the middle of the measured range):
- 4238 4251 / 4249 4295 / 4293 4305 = -2.0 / 0.892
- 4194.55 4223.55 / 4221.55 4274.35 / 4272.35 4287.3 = 2.4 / 0.971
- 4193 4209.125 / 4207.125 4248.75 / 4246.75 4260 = -2.4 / 0.917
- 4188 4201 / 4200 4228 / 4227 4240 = -1.5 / 0.931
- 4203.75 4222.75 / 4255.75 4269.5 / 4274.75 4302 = 0.8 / 0.96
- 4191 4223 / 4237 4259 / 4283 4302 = 0.7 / 0.937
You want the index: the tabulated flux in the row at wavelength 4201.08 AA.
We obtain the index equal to 0.852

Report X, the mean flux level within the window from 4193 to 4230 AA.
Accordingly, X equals 0.969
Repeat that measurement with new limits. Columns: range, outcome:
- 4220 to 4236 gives 0.997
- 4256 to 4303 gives 0.92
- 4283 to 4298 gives 0.915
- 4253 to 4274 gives 0.887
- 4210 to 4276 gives 0.945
